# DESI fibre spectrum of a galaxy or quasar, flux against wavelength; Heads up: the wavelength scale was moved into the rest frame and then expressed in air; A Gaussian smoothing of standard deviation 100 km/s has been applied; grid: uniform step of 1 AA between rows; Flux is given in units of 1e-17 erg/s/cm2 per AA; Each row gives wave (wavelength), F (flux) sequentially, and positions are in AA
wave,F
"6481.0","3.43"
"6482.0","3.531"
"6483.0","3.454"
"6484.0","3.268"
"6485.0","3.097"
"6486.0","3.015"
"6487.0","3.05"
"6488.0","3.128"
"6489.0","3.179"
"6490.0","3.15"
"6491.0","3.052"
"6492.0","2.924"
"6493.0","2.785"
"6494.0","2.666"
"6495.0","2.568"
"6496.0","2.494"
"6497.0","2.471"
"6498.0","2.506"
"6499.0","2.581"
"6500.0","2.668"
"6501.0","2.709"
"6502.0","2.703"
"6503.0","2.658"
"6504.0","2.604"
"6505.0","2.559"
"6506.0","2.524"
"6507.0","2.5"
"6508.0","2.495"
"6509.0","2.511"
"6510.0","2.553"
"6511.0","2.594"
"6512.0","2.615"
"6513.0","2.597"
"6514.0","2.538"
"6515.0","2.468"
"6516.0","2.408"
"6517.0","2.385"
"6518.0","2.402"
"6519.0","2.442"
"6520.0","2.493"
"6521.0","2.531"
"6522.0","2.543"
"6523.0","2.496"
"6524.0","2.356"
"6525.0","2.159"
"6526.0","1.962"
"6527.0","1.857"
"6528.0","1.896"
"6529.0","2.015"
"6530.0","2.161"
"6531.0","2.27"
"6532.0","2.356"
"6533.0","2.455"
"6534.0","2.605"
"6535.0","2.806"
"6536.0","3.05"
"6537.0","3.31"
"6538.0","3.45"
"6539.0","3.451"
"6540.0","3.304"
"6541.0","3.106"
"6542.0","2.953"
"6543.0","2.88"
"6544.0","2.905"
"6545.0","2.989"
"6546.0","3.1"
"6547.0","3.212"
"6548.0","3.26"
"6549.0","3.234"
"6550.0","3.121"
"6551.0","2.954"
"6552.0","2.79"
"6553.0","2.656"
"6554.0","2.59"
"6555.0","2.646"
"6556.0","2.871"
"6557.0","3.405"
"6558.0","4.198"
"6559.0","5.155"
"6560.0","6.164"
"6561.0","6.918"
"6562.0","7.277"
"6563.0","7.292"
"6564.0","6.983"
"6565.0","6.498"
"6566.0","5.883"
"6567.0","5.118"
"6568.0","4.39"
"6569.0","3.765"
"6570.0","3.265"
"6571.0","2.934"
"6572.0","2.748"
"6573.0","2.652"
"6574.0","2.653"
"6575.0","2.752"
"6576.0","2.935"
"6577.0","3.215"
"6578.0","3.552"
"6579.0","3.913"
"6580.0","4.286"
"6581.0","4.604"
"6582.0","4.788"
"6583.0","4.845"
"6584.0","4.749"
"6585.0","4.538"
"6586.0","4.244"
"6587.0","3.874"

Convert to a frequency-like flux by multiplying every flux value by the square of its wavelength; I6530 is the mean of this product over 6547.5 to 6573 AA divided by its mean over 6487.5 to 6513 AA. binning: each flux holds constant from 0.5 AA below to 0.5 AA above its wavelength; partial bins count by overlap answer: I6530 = 1.63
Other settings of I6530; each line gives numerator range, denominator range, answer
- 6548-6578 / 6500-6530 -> 1.70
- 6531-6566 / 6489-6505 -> 1.41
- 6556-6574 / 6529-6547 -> 1.70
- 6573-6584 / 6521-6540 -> 1.50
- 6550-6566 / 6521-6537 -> 1.99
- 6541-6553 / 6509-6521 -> 1.22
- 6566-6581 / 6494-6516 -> 1.42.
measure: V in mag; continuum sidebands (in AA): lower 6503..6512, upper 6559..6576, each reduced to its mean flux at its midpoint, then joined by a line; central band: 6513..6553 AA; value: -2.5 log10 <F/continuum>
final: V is 0.29 mag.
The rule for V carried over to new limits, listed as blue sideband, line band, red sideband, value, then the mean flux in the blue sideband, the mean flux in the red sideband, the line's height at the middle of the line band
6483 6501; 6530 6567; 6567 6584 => -0.104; 2.87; 3.66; 3.41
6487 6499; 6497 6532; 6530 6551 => 0.183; 2.81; 2.97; 2.88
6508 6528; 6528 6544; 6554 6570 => 0.255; 2.41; 5.09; 3.5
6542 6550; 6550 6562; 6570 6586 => -0.203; 3.08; 3.68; 3.27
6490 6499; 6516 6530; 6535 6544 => 0.295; 2.7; 3.15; 2.99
